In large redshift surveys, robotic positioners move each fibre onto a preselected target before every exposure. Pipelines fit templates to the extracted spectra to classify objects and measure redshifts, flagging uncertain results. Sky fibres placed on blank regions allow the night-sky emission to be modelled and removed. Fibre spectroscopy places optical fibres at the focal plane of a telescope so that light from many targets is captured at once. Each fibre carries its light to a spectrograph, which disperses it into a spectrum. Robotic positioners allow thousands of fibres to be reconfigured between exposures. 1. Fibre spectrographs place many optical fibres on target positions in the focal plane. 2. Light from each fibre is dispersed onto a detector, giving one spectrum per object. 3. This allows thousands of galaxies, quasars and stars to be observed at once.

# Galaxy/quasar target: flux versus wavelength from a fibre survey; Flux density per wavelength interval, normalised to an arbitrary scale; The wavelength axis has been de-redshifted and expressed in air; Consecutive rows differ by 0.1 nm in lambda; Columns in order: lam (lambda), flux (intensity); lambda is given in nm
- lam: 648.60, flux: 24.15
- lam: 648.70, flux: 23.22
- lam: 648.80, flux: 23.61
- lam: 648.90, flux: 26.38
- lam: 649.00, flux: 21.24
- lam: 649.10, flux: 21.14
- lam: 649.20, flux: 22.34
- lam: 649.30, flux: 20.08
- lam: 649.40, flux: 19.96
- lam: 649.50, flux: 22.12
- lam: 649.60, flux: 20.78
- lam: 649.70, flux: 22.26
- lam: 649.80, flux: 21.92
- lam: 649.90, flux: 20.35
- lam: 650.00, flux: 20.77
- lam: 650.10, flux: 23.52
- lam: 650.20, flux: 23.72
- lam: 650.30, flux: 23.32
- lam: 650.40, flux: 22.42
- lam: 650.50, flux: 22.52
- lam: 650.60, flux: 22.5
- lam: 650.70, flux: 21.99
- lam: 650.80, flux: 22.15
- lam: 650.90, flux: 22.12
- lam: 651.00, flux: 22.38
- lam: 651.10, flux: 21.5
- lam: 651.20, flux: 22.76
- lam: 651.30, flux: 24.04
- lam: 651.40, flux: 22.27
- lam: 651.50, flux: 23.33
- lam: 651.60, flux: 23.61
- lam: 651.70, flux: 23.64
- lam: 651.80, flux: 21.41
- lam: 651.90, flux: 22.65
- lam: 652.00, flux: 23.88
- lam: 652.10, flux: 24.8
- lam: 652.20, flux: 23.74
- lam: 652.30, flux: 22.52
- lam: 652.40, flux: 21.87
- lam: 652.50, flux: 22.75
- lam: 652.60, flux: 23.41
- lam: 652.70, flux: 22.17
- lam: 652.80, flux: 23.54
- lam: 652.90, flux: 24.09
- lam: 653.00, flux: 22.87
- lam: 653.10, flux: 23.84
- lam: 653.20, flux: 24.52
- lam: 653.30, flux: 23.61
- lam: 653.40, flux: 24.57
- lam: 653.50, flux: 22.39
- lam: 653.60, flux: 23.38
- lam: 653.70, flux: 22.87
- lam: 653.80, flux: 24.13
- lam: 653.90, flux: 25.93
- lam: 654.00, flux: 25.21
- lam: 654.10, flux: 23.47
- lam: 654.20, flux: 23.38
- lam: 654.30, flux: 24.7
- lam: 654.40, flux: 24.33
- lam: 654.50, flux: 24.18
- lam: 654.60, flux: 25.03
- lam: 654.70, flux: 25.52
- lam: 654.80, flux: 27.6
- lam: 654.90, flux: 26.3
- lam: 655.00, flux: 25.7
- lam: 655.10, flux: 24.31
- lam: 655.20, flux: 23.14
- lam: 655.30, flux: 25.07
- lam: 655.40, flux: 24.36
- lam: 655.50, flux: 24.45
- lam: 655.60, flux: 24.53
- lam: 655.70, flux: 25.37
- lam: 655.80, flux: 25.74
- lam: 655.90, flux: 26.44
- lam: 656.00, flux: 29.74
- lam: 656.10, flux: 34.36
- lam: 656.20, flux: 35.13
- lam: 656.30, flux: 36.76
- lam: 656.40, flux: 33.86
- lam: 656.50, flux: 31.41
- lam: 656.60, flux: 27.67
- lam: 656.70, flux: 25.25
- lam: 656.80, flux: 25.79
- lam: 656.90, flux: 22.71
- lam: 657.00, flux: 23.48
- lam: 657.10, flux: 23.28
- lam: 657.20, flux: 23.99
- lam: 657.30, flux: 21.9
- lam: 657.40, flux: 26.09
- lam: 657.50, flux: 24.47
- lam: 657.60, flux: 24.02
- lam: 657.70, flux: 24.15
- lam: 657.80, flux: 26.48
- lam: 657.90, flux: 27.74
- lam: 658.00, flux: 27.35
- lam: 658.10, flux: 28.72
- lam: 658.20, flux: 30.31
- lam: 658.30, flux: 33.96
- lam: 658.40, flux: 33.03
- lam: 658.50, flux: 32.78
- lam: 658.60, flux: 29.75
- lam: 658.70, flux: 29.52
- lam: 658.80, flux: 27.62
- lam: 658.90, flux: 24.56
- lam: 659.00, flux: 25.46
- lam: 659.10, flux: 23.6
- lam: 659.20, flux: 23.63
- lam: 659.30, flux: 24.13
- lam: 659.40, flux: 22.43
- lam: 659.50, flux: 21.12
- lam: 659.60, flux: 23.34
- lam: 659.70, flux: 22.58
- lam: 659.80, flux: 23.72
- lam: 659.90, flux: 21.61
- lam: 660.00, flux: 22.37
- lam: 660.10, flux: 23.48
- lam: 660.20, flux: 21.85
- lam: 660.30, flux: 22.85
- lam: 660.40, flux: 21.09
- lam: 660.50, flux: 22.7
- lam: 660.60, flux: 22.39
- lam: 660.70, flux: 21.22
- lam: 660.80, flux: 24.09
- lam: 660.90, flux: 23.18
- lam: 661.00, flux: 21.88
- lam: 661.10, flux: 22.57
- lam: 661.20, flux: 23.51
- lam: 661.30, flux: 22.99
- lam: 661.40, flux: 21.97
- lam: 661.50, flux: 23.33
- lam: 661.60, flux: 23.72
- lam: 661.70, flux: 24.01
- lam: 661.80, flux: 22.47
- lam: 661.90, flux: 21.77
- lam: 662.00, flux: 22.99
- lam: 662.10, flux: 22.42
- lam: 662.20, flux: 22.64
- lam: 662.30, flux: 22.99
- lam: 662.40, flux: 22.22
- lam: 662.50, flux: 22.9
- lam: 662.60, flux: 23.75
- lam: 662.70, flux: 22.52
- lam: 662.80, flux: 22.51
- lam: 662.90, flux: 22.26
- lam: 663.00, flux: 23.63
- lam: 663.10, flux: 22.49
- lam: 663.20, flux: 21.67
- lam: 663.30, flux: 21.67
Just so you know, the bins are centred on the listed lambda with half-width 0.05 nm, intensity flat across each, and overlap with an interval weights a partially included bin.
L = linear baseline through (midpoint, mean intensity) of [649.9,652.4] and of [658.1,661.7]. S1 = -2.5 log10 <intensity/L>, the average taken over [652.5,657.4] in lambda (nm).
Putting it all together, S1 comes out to -0.09 mag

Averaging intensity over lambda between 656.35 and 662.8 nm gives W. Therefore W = 24.6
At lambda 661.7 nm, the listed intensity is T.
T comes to 24.01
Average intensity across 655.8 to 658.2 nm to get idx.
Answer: 27.5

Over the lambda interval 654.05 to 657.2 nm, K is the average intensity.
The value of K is 26.5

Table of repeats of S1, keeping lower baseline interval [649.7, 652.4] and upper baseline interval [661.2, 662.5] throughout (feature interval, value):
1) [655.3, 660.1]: -0.17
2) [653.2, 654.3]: -0.06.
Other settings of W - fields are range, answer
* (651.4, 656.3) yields 24.8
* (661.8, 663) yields 22.7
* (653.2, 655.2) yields 24.5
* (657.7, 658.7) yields 29.7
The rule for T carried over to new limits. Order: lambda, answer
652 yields 23.88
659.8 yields 23.72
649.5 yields 22.12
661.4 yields 21.97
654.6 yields 25.03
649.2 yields 22.34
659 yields 25.46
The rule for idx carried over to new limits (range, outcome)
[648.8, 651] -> 22.1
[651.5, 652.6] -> 23.1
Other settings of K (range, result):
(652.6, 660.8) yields 25.4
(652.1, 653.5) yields 23.4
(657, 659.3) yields 26.8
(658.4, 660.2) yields 25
